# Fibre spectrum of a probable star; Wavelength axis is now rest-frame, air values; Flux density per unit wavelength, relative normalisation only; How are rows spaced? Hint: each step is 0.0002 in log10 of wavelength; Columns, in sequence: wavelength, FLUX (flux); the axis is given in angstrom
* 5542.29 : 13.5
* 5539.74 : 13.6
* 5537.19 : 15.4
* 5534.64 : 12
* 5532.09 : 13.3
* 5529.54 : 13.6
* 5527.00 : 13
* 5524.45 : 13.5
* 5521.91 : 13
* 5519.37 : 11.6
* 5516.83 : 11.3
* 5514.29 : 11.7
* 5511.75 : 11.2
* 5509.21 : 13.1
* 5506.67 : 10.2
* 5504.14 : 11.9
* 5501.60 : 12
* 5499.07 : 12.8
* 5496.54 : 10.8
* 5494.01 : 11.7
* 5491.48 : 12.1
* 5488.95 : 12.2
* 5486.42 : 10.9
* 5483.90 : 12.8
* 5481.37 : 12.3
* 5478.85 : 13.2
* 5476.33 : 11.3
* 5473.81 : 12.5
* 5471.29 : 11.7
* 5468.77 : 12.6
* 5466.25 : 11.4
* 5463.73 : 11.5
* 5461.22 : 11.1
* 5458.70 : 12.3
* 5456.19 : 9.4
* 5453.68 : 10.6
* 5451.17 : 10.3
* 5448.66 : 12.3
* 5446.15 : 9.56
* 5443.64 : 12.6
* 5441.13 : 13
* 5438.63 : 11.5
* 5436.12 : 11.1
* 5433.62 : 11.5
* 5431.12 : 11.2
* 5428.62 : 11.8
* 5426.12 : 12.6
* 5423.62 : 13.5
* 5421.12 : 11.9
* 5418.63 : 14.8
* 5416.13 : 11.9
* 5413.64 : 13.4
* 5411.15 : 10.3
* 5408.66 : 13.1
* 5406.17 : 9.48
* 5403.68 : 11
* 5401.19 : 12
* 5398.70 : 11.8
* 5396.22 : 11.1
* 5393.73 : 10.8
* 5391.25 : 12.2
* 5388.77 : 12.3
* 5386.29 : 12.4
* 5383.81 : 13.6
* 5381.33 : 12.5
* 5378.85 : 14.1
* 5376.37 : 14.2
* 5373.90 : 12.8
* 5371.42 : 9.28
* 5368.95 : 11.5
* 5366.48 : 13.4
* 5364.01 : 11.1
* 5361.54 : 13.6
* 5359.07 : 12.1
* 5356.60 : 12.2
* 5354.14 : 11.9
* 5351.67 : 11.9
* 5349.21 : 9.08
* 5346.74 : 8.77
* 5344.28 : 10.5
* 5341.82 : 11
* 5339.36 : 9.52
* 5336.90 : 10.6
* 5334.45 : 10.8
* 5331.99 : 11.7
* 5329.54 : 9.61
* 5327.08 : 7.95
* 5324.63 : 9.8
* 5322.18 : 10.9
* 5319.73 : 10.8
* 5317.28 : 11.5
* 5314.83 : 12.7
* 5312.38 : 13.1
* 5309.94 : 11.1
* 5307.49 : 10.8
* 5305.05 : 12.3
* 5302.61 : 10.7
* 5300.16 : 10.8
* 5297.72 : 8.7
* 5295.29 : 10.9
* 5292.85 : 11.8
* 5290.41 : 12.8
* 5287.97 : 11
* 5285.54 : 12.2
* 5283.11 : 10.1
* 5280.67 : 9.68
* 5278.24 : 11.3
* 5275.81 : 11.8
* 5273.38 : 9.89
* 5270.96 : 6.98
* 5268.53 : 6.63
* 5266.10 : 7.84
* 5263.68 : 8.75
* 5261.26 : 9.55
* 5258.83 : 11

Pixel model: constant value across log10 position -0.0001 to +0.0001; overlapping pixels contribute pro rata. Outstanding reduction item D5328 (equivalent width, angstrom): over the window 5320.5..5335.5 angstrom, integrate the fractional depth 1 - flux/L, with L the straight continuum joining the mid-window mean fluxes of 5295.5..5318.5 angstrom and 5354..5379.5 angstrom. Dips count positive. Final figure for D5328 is 2.0 angstrom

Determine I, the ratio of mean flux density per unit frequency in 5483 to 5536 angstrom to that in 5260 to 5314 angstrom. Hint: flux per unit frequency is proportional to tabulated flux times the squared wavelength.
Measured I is 1.3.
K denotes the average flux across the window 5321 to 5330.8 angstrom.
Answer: 9.57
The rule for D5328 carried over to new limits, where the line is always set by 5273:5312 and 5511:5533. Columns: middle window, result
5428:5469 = 2.27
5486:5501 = 0.61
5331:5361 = 1.31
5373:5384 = -1.75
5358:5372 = -0.53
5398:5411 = 0.43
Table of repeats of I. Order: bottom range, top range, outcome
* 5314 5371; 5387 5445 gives 1.12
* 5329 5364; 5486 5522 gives 1.13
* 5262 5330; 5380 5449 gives 1.20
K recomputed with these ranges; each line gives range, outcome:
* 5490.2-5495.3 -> 11.9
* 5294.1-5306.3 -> 10.7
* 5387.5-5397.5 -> 11.6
